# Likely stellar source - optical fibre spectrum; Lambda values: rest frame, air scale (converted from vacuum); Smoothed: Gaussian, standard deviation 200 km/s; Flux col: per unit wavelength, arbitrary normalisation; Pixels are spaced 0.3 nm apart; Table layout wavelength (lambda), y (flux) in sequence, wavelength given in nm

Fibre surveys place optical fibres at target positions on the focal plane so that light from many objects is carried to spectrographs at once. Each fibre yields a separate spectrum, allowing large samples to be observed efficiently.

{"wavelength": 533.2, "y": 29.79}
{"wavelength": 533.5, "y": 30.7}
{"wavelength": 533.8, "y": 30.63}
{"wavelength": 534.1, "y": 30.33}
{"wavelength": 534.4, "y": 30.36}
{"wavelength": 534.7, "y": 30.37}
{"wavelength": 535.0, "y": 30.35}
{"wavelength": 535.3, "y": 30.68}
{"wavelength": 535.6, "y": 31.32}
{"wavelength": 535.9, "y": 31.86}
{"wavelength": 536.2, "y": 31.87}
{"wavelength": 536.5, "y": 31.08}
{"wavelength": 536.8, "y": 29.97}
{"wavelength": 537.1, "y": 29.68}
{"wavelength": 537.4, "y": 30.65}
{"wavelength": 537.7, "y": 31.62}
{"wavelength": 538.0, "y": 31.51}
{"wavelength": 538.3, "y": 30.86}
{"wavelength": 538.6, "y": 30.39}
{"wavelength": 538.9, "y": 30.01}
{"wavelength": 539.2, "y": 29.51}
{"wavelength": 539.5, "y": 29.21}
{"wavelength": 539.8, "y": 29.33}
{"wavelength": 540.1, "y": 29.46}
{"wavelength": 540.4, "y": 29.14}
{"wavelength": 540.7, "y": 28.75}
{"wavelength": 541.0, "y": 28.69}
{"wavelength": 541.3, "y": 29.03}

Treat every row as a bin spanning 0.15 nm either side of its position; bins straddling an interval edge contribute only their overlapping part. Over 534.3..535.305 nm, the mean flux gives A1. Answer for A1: 30.4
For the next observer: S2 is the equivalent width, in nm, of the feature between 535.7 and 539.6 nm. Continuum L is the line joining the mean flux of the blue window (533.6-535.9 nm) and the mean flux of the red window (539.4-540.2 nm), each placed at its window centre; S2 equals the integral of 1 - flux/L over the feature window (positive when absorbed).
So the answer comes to -0.10 nm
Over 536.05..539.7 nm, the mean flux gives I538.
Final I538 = 30.5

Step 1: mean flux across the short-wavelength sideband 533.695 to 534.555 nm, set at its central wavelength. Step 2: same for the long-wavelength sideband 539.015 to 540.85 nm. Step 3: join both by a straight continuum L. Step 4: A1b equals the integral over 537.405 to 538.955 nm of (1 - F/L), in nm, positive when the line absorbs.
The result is -0.068 nm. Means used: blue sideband 30.4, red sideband 29.2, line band 30.9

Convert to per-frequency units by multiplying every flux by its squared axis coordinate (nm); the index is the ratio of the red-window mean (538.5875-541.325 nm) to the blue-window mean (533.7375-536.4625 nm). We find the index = 1.0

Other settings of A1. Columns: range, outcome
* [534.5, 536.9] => 30.9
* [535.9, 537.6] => 30.8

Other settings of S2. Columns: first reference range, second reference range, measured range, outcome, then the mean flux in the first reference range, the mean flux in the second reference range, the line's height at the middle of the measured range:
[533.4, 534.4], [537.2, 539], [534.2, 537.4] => -0.01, 30.5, 30.8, 30.7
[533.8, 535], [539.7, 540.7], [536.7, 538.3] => -0.05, 30.4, 29.2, 29.8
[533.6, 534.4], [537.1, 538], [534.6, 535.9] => -0.01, 30.5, 31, 30.6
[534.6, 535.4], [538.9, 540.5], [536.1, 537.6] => -0.03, 30.5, 29.4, 30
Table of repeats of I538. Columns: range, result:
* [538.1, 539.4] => 30.2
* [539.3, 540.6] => 29.3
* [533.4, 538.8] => 30.8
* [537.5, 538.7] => 31.1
